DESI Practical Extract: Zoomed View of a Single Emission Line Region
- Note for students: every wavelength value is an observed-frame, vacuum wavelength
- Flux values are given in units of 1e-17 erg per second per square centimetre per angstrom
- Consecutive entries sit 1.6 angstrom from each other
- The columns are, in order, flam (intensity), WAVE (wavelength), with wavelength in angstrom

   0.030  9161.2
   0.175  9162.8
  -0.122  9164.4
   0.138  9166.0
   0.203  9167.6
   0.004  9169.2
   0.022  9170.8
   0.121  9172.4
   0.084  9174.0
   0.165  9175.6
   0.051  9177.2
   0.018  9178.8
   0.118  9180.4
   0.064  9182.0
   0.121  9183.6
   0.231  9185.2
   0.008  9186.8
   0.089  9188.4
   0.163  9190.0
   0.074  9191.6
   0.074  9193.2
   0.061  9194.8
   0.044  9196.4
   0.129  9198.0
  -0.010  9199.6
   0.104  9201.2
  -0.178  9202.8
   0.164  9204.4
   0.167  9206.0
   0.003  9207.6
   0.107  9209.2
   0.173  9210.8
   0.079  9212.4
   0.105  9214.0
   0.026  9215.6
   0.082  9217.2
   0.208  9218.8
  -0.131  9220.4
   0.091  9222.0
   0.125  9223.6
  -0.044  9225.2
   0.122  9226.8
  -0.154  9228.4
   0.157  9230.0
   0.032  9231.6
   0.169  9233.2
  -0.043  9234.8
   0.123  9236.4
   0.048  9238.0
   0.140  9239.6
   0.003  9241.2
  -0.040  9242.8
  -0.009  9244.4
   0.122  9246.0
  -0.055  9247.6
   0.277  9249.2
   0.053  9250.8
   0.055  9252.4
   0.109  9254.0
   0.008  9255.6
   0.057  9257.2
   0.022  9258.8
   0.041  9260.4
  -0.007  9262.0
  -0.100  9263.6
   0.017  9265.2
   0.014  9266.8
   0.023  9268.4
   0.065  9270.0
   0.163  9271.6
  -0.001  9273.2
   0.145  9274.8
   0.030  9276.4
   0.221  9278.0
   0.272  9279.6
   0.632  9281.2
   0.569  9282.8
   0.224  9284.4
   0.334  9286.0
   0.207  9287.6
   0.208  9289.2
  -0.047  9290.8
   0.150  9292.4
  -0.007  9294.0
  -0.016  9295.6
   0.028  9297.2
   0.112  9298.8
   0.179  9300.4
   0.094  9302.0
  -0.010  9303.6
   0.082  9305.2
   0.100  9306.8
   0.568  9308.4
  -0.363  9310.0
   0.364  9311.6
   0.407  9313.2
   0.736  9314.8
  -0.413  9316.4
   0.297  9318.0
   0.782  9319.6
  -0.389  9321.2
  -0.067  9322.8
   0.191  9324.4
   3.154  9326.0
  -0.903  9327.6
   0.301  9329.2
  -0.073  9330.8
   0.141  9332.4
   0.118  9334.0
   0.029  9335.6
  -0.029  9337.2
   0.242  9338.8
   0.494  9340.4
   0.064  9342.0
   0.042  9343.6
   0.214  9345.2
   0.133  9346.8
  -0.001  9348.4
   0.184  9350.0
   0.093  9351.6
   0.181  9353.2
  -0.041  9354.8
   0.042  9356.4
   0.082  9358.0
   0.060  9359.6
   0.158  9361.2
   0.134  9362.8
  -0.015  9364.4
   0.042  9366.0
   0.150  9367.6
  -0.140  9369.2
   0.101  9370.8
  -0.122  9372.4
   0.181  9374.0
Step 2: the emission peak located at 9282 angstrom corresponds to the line H-beta 4861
